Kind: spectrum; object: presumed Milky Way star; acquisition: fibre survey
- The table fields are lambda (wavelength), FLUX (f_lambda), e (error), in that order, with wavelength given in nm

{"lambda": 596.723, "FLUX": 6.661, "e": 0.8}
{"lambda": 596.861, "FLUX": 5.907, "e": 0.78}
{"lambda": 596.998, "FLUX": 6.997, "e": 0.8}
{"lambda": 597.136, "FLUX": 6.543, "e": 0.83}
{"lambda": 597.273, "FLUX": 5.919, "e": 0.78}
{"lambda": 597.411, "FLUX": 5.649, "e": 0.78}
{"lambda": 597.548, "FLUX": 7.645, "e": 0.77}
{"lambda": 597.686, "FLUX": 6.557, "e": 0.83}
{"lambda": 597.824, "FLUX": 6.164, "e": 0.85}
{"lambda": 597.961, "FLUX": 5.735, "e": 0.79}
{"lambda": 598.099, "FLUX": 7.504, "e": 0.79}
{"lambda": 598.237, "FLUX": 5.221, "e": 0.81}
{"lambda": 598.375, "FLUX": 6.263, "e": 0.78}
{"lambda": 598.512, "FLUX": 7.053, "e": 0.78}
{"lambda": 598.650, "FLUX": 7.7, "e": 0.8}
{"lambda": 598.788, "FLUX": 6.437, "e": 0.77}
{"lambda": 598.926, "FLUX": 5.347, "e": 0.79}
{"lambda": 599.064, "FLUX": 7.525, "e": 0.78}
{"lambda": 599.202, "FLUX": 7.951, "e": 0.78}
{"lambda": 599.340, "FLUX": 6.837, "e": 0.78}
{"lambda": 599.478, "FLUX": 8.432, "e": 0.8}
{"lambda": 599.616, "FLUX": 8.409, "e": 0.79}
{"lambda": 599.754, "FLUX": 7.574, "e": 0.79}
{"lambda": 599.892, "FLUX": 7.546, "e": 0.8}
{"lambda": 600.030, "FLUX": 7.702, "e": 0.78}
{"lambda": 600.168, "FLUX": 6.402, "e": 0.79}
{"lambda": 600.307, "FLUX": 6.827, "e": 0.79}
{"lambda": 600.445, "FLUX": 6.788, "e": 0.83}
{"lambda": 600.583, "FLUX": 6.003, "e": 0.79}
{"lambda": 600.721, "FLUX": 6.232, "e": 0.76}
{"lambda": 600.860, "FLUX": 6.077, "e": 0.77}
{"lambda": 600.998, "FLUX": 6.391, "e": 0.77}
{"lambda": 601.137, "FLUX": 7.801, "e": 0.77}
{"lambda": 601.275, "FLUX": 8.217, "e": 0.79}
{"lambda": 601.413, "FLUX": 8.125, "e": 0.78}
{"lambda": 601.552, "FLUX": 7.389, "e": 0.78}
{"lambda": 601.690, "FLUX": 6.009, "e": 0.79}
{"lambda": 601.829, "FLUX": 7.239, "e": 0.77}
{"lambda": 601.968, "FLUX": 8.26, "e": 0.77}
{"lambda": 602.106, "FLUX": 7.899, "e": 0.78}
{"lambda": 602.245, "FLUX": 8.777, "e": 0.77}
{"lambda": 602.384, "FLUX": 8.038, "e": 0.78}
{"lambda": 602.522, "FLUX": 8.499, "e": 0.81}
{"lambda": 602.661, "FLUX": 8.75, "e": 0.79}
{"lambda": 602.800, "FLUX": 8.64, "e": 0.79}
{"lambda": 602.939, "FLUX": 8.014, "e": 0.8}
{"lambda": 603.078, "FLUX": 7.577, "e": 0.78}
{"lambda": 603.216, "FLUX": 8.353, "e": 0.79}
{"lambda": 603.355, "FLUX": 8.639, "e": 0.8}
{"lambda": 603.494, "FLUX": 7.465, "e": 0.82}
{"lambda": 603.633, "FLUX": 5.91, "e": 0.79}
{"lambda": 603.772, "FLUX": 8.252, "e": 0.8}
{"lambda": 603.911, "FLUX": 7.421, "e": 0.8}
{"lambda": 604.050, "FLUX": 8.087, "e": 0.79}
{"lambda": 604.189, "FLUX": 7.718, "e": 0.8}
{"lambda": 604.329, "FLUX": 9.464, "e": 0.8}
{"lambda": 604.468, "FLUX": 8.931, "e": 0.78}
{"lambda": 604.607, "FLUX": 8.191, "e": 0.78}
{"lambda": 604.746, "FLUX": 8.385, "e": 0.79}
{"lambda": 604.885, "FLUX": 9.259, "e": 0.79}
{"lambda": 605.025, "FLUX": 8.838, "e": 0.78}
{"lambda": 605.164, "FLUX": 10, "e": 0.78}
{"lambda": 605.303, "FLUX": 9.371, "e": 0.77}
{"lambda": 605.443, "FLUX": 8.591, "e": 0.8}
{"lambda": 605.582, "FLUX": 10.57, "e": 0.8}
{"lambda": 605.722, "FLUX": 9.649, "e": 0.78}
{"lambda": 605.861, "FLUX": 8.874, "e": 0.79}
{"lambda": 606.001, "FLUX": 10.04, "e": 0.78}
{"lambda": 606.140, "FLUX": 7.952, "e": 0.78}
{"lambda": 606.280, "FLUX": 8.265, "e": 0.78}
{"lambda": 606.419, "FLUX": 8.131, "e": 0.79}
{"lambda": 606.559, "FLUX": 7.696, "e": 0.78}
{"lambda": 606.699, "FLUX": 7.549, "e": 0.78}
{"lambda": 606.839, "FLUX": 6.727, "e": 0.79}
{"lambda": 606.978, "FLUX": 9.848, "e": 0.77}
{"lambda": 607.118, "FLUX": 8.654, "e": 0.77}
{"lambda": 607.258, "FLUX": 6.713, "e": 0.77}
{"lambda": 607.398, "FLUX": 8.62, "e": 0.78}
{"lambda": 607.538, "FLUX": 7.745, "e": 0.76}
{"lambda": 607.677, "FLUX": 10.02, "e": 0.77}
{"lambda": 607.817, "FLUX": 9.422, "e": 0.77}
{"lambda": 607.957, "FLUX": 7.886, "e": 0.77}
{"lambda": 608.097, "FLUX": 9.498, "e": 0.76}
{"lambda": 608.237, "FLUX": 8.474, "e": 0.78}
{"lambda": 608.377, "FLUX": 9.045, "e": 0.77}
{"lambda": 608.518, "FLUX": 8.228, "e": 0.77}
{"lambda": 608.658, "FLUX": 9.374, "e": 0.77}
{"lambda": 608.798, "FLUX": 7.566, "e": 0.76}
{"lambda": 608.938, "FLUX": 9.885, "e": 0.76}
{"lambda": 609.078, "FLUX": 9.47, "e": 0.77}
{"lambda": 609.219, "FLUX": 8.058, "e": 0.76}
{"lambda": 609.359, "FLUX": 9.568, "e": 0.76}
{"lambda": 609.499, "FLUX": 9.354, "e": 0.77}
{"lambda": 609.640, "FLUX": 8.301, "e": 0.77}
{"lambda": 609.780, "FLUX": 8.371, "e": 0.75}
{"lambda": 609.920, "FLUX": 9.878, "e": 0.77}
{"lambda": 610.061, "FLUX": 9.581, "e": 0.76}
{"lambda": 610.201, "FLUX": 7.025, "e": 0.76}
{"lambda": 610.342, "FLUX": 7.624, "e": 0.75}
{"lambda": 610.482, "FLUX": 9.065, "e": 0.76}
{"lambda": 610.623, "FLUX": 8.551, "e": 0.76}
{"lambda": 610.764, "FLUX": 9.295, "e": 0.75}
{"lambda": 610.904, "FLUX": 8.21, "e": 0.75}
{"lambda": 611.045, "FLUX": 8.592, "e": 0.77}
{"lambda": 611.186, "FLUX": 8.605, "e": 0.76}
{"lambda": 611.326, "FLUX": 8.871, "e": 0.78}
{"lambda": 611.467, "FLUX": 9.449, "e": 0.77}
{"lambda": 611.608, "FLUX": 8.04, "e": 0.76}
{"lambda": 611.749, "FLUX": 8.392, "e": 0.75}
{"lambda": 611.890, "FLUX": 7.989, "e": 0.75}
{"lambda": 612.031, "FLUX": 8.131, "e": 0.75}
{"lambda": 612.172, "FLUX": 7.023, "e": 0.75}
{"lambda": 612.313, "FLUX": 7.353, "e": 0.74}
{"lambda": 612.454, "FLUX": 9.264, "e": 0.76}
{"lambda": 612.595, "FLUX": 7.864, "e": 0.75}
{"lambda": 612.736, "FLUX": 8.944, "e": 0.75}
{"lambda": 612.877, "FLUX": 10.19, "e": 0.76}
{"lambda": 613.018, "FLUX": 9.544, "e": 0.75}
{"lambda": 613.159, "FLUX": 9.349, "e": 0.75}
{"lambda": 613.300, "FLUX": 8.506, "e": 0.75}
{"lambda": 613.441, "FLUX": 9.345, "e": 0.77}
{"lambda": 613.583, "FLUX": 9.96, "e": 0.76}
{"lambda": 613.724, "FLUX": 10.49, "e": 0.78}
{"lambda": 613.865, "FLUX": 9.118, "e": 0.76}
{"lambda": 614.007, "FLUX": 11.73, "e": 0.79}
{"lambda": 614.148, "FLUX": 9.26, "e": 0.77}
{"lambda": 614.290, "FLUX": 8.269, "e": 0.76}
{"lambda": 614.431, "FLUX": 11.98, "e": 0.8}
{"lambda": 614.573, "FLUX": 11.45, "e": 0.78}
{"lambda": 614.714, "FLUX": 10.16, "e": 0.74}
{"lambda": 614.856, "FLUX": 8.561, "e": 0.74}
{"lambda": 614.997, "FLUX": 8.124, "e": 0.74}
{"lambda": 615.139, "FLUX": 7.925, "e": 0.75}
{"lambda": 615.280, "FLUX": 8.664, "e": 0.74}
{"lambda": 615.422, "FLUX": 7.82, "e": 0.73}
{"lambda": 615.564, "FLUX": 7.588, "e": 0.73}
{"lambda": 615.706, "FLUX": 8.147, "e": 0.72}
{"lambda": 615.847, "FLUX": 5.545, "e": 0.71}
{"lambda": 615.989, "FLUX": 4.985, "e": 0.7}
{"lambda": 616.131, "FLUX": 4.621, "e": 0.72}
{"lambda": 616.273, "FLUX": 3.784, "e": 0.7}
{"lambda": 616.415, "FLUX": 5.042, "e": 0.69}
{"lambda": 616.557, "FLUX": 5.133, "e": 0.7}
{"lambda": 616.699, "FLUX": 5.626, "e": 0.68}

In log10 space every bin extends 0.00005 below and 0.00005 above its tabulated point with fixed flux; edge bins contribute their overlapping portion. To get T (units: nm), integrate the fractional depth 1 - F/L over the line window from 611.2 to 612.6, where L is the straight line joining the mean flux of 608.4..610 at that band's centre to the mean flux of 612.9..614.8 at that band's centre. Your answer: 0.18 nm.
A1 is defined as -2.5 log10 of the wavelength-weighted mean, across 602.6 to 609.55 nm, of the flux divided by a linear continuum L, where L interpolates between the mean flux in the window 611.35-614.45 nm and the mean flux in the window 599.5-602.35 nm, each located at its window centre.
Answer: -0.07 mag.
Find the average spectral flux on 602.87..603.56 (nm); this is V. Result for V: 8.02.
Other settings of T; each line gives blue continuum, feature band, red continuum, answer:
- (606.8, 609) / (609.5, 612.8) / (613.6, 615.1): 0.28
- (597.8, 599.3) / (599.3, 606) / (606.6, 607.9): -0.48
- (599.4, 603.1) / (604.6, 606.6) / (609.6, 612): -0.24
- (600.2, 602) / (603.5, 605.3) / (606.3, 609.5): -0.14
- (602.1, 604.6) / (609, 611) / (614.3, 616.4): -0.21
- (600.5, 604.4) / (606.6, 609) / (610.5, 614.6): -0.03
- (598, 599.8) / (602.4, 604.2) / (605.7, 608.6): -0.03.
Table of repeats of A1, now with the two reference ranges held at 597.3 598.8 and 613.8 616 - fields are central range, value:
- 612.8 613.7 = -0.11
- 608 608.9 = -0.10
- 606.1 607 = -0.04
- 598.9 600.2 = -0.11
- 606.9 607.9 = -0.12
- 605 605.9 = -0.25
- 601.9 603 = -0.17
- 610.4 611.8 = -0.05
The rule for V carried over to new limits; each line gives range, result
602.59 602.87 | 8.67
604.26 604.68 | 8.87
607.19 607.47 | 7.67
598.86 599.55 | 7.23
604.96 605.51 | 9.21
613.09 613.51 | 9.07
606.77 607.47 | 8.11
